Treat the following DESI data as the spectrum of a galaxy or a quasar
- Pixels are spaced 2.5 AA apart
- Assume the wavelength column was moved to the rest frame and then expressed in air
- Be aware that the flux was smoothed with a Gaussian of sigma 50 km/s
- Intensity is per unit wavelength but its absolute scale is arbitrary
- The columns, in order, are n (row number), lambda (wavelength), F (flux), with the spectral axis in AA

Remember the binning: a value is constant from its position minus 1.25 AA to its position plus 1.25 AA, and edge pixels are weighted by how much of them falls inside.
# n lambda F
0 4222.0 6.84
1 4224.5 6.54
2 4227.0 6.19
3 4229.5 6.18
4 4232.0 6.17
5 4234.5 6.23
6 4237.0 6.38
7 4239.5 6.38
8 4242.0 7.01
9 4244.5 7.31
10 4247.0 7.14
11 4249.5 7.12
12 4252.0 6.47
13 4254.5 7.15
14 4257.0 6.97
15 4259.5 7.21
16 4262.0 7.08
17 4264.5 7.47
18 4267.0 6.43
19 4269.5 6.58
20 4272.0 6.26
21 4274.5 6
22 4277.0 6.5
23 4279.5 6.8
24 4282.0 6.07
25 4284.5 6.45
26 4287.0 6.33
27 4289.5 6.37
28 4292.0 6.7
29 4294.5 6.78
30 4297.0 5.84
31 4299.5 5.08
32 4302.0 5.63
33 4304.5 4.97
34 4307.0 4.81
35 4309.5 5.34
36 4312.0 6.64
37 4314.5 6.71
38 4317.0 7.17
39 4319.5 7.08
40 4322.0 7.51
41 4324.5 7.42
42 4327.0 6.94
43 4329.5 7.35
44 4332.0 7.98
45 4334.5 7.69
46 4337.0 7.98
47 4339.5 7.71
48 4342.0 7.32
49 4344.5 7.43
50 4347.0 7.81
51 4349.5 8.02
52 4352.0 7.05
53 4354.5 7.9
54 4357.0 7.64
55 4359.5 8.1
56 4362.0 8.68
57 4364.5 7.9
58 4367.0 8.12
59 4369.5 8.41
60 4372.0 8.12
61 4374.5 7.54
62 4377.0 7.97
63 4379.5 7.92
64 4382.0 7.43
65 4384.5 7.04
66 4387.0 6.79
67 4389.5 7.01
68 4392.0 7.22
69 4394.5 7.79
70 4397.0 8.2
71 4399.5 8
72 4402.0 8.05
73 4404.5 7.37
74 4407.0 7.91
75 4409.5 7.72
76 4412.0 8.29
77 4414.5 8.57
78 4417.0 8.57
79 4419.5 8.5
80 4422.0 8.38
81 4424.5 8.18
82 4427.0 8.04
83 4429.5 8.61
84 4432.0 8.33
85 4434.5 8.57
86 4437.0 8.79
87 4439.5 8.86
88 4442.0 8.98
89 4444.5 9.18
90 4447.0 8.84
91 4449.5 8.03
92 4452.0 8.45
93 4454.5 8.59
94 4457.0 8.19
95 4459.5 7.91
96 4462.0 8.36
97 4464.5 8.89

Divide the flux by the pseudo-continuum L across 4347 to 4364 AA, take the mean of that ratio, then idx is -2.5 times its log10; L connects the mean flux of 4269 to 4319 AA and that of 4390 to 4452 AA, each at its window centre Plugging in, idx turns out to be -0.10 mag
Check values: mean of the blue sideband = 6.16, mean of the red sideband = 8.28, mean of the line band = 7.89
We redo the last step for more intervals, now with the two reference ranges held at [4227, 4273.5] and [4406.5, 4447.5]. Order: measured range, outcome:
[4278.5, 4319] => 0.179 mag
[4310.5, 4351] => 0.019 mag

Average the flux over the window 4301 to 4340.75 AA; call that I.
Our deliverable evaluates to 6.82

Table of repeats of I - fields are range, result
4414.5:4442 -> 8.51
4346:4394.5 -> 7.72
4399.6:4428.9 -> 8.15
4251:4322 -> 6.41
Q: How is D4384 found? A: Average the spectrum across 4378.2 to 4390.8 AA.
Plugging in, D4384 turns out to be 7.24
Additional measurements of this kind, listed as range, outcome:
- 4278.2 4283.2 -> 6.44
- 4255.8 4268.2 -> 7.03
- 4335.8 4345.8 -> 7.61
